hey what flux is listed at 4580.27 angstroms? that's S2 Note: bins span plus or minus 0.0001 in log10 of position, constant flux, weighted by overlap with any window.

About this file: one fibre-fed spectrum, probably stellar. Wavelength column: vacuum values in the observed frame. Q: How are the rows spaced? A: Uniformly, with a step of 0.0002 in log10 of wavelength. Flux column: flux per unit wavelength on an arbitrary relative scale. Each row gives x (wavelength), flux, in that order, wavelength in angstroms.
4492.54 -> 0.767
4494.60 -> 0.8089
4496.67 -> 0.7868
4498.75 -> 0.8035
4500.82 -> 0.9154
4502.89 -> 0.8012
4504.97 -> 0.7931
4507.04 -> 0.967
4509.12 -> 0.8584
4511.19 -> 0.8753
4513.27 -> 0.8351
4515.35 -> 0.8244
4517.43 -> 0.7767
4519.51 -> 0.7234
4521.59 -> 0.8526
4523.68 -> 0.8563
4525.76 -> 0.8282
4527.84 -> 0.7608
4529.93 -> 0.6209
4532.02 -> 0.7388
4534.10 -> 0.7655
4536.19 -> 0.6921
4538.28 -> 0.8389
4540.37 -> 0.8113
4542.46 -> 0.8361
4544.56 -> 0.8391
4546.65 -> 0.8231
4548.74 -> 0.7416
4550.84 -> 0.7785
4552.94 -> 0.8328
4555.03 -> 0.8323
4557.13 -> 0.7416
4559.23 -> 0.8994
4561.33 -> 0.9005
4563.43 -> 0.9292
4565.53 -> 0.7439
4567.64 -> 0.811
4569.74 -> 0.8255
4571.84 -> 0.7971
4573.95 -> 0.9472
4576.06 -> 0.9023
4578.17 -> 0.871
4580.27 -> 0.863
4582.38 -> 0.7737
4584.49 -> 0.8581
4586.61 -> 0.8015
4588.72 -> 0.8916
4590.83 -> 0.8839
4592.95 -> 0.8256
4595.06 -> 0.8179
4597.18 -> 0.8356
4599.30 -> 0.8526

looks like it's 0.863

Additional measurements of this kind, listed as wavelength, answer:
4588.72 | 0.8916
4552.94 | 0.8328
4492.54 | 0.767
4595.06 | 0.8179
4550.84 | 0.7785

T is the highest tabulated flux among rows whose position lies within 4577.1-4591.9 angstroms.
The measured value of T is 0.8916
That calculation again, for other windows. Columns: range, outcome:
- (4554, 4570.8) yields 0.9292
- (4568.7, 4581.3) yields 0.9472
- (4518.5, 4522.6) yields 0.8526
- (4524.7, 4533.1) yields 0.8282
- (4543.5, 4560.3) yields 0.8994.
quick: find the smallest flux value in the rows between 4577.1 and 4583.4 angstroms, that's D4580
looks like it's 0.7737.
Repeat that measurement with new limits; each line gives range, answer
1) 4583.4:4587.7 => 0.8015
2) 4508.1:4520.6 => 0.7234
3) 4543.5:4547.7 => 0.8231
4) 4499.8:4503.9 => 0.8012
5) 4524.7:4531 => 0.6209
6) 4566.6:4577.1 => 0.7971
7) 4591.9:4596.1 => 0.8179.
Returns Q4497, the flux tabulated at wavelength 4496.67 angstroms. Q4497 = 0.7868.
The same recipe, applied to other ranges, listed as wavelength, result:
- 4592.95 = 0.8256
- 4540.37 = 0.8113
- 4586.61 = 0.8015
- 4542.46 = 0.8361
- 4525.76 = 0.8282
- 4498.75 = 0.8035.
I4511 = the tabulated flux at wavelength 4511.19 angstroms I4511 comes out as 0.8753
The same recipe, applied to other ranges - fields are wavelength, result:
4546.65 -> 0.8231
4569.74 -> 0.8255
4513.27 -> 0.8351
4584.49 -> 0.8581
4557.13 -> 0.7416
